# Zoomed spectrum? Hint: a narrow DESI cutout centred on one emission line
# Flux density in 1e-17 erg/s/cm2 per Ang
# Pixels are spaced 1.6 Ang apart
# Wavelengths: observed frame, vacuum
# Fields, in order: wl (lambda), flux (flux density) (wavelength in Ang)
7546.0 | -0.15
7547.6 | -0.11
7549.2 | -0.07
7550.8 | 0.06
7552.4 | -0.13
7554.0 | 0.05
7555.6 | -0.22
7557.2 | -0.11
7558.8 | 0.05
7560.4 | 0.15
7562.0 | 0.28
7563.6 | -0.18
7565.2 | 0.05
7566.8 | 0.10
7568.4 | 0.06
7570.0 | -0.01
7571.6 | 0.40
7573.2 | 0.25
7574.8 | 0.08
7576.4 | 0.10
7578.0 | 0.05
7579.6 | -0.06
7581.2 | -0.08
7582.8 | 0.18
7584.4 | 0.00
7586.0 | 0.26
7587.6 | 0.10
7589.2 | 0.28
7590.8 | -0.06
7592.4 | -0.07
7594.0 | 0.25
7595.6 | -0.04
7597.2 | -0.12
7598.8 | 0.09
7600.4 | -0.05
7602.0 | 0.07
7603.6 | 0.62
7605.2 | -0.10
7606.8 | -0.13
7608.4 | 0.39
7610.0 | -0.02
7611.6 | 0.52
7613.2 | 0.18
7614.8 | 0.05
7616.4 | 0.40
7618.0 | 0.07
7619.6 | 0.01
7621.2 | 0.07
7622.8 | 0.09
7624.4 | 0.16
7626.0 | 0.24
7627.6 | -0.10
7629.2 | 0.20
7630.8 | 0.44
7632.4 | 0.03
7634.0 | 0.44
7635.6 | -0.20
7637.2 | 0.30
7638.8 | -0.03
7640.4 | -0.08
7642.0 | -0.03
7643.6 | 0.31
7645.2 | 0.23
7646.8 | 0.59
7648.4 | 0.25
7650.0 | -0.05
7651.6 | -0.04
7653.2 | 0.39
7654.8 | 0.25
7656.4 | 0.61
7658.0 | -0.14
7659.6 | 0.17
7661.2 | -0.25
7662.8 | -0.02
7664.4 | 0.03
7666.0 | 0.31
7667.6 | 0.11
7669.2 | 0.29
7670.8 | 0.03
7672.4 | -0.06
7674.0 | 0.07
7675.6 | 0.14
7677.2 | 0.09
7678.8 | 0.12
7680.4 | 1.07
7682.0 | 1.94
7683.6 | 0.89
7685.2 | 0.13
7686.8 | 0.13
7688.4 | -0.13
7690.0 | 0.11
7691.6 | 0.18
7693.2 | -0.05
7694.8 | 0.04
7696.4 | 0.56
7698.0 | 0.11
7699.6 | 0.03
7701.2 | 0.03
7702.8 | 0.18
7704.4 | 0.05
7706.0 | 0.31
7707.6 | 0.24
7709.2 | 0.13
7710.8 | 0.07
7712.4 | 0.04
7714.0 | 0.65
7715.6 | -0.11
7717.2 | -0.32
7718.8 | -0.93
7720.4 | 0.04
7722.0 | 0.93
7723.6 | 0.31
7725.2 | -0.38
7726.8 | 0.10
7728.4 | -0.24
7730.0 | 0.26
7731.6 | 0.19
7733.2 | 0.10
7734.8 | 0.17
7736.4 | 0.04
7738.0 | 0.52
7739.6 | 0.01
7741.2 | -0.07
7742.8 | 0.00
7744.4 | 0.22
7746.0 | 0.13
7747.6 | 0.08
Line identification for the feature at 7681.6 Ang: H-gamma 4340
